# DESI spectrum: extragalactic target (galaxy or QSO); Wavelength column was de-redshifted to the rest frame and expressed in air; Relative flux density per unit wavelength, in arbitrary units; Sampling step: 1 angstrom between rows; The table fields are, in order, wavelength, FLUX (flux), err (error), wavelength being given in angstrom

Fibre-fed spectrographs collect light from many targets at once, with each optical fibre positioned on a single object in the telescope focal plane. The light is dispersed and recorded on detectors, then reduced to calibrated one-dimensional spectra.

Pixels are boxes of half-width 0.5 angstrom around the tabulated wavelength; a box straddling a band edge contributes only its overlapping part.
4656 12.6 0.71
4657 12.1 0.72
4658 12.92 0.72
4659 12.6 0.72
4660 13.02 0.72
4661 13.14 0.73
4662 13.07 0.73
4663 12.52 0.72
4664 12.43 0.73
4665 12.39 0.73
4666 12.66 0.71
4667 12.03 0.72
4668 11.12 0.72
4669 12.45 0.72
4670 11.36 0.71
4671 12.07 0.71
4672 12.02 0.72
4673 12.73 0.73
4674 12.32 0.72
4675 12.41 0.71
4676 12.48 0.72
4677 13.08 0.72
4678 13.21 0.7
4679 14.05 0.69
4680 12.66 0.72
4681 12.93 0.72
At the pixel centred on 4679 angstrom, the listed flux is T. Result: 14.05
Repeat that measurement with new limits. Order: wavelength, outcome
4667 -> 12.03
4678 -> 13.21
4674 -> 12.32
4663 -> 12.52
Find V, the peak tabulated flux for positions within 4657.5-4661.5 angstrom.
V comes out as 13.14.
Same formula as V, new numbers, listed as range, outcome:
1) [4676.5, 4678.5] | 13.21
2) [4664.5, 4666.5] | 12.66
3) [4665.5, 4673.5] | 12.73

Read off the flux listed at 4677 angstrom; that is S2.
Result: 13.08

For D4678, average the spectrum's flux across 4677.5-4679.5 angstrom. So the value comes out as 13.6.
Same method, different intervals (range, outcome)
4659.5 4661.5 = 13.1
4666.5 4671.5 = 11.8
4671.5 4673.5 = 12.4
